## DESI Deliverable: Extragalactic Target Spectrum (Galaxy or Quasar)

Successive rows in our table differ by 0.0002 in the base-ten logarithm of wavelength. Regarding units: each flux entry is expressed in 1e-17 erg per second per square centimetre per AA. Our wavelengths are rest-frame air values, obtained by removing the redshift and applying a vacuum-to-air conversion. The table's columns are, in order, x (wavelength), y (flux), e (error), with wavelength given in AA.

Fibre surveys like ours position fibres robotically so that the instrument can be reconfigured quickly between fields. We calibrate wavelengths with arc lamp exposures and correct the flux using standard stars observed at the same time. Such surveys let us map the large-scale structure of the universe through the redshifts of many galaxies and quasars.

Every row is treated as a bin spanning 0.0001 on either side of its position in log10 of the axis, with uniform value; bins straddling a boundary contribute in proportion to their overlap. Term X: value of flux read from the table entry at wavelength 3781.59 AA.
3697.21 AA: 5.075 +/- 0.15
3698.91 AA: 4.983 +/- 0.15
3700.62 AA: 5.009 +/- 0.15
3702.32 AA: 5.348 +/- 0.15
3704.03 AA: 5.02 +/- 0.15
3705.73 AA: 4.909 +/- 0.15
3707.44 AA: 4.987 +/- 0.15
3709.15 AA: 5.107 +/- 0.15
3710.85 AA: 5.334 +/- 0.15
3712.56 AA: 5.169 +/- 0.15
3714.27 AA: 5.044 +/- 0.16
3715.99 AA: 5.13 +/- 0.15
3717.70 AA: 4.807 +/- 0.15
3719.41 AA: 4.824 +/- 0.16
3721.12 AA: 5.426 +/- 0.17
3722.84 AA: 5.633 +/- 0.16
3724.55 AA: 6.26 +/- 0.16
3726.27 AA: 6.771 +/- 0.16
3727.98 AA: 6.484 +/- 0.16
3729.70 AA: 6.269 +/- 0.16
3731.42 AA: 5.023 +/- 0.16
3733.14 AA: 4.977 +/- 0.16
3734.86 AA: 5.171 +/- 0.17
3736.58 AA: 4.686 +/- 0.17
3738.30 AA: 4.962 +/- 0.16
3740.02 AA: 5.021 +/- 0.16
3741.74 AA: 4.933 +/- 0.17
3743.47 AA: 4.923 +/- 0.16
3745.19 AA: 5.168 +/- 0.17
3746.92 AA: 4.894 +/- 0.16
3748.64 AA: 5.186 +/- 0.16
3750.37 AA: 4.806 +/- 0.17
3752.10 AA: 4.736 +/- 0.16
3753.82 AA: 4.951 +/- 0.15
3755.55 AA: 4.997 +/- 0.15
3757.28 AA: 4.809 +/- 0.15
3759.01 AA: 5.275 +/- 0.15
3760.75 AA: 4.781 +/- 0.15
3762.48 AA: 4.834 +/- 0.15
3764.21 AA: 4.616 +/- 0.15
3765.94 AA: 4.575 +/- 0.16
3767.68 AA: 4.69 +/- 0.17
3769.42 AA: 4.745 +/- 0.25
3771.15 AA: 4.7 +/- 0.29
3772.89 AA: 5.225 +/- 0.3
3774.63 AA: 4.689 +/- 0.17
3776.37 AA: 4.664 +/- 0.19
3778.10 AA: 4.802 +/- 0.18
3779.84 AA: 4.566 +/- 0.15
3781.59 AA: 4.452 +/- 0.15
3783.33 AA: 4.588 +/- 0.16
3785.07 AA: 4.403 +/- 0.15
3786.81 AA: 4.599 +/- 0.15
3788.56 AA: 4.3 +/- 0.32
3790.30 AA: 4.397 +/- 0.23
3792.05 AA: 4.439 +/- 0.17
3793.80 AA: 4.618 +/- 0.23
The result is 4.452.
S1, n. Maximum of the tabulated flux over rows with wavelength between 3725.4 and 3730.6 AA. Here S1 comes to 6.771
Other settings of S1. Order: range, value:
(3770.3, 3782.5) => 5.225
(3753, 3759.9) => 5.275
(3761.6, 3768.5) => 4.834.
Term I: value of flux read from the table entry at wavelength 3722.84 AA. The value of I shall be 5.633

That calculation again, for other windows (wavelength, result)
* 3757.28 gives 4.809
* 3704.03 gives 5.02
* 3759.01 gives 5.275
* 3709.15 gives 5.107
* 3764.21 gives 4.616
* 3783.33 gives 4.588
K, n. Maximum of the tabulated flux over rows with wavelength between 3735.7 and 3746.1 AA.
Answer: 5.168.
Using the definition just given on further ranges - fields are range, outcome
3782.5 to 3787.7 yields 4.599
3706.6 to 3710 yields 5.107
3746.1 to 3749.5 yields 5.186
